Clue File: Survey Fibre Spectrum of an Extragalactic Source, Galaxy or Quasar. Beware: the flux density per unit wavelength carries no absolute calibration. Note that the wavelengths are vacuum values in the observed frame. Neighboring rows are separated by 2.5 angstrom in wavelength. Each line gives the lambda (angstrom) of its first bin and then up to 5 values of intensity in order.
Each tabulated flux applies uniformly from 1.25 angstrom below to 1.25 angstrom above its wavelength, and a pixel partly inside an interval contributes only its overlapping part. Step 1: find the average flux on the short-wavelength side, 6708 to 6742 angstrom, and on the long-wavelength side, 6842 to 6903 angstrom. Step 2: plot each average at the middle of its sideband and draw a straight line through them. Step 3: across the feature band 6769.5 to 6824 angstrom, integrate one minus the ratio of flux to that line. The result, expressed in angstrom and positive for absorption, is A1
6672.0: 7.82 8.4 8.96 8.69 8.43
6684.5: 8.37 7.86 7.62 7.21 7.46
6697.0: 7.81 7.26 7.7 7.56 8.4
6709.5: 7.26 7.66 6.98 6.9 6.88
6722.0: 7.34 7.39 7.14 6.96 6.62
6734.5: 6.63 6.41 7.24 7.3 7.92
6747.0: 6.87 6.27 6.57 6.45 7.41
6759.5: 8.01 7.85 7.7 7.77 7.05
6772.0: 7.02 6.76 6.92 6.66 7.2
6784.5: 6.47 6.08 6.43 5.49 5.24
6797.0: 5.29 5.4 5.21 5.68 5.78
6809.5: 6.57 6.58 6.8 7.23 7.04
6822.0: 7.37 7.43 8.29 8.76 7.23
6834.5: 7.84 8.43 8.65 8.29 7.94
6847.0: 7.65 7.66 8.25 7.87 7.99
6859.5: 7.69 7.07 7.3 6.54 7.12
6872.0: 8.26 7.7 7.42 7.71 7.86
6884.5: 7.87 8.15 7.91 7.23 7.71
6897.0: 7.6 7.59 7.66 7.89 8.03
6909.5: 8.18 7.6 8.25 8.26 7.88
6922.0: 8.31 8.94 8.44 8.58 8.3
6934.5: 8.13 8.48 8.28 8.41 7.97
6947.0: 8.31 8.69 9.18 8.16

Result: 7.24 angstrom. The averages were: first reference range 7.05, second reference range 7.67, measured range 6.37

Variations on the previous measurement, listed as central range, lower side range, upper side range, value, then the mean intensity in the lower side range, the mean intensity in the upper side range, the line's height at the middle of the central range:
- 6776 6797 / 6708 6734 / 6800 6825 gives 1.4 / 7.11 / 6.51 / 6.68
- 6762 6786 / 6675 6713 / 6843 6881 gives 2.1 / 7.89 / 7.62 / 7.76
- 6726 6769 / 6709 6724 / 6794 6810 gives -3.6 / 7.18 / 5.57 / 6.59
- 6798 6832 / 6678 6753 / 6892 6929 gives 4.0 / 7.36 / 8.01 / 7.69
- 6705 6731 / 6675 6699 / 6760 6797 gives 1.0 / 8.03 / 6.74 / 7.59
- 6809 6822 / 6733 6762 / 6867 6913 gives 0.8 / 7.04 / 7.72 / 7.36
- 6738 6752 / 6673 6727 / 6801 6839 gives 0.8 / 7.71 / 7.13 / 7.49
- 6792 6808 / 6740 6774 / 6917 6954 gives 4.4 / 7.23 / 8.41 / 7.52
